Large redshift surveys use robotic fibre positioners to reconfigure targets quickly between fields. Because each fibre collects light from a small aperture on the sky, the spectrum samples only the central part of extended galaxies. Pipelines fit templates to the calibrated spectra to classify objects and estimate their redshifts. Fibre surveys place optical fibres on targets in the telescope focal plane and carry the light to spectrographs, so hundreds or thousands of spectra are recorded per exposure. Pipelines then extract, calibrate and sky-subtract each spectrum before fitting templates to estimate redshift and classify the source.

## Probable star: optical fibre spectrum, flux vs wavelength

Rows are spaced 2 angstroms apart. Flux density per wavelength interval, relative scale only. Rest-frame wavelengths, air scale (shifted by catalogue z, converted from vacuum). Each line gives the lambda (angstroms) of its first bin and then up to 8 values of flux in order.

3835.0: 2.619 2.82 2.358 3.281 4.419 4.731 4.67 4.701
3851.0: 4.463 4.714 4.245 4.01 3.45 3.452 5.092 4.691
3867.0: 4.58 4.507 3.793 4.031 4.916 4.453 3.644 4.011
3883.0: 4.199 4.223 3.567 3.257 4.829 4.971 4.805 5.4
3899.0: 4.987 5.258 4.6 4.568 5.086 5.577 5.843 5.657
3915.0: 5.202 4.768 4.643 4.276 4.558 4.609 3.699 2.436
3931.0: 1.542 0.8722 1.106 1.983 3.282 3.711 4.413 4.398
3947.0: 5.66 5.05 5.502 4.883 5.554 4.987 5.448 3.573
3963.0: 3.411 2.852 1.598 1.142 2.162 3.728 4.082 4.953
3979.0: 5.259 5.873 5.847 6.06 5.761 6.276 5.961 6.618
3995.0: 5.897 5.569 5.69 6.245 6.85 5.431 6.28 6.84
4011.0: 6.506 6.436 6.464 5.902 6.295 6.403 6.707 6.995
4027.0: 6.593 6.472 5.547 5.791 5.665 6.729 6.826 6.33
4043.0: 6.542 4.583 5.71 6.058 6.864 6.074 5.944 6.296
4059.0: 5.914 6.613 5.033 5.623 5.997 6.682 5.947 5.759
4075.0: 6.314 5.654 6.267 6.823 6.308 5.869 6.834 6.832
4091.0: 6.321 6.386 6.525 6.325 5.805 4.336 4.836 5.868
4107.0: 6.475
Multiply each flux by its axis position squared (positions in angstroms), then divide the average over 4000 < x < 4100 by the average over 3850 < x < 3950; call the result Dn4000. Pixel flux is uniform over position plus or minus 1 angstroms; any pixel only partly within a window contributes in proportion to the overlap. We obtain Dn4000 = 1.59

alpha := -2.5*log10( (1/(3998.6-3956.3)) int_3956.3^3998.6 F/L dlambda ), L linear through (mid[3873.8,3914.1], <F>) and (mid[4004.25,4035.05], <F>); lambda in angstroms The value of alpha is 0.24 mag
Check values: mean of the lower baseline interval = 4.69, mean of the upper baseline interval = 6.3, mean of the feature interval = 4.63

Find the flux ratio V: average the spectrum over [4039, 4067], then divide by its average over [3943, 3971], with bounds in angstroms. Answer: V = 1.5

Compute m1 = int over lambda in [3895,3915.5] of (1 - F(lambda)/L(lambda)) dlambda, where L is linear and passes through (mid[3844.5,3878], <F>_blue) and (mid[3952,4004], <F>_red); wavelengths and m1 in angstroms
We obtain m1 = -2.9 angstroms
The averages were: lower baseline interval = 4.38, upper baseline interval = 4.86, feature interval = 5.2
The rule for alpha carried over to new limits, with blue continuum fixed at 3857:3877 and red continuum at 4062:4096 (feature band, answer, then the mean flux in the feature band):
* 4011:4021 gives -0.13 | 6.31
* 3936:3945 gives 0.39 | 3.46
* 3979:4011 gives -0.12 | 6.07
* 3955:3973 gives 0.48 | 3.31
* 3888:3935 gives 0.08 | 4.34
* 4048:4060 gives -0.04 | 6.19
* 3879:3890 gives 0.16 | 3.83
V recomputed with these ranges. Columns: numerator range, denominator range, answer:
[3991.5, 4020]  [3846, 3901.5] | 1.42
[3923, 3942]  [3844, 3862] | 0.63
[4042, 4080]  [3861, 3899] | 1.37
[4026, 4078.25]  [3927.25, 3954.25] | 1.74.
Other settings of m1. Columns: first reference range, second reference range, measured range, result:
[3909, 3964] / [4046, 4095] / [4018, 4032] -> -2.41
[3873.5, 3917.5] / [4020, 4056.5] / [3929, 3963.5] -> 9.57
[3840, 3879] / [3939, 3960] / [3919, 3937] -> 6.83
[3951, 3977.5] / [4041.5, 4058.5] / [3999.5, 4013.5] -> -4.22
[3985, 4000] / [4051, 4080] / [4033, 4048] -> -0.05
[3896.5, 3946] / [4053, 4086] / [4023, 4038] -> -2.02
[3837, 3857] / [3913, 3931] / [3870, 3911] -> -3.77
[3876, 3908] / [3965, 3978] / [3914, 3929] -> -1.81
